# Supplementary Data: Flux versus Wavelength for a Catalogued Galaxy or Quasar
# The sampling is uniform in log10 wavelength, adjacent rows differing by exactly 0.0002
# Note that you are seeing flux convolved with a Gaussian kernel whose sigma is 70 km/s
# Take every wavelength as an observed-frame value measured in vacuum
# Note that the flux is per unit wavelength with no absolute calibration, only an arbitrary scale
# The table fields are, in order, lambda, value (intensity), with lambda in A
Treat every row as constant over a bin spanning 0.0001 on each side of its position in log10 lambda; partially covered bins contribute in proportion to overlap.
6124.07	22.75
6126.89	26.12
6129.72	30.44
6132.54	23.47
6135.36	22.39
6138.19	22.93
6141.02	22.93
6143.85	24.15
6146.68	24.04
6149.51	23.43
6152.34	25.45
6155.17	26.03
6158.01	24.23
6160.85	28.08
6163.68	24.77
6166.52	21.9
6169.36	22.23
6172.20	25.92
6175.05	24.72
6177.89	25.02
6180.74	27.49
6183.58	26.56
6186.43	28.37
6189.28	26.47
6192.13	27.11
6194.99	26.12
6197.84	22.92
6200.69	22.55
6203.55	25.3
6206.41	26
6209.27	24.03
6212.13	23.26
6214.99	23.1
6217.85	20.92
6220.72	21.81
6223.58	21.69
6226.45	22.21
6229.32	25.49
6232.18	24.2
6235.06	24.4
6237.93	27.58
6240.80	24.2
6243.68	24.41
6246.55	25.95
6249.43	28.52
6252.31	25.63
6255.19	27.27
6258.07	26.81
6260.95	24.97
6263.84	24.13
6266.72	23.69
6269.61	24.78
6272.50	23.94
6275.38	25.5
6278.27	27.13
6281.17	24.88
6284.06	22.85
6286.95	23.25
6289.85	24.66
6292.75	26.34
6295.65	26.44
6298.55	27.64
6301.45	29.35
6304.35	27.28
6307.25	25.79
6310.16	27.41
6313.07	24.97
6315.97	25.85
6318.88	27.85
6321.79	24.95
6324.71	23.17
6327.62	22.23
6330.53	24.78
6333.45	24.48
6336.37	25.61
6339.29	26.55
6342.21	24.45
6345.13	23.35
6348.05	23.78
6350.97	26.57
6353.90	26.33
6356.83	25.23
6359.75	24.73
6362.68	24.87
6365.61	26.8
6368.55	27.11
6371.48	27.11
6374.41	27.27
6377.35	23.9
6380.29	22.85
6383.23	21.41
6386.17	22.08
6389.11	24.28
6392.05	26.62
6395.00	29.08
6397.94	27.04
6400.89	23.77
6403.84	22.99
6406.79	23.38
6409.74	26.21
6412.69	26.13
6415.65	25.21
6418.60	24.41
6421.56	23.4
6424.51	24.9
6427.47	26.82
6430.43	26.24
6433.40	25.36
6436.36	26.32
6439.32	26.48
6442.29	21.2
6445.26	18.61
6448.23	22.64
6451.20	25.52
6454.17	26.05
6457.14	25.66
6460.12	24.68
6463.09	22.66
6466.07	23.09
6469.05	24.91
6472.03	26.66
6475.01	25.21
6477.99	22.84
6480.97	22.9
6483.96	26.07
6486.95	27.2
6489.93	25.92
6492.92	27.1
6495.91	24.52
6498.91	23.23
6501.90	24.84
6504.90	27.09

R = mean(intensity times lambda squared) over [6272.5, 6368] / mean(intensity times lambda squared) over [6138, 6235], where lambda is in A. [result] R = 1.09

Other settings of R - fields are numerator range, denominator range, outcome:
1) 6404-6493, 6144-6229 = 1.09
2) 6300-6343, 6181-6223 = 1.08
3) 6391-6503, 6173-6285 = 1.07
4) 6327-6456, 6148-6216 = 1.06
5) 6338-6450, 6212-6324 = 1.03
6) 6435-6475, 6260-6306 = 1.00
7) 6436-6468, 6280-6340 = 0.98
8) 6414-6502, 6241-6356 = 1.02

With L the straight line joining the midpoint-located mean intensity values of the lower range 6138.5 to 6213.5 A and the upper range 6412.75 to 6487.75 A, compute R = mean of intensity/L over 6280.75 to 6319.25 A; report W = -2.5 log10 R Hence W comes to -0.05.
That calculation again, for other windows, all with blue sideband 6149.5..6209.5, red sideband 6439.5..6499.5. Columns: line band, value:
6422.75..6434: -0.06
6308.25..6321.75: -0.06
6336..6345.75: -0.01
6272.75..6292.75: 0.01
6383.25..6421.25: -0.01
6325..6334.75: 0.05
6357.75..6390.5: 0.00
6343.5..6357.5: -0.01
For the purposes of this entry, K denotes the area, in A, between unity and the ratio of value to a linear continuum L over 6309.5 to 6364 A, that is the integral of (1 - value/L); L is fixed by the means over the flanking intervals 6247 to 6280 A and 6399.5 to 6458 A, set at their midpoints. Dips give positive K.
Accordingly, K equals 0.2 A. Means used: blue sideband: 25.7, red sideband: 24.6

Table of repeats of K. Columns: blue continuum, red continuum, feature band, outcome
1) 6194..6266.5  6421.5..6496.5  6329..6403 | -1.55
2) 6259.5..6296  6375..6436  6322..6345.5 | 0.38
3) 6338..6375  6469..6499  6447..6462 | 0.27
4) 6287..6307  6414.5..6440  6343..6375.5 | 0.45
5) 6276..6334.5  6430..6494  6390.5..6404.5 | -0.57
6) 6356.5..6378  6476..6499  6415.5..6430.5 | 0.30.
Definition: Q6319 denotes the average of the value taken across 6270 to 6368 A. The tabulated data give 25.4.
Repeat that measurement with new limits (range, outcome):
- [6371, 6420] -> 24.9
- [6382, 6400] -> 25.1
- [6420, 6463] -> 24.5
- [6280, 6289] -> 23.7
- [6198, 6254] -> 24.3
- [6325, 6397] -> 25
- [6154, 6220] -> 24.9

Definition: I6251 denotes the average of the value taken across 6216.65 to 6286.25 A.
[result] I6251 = 24.7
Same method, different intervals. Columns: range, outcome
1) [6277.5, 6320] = 26.1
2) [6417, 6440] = 25.5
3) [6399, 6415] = 24.6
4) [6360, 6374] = 26.4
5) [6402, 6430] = 24.9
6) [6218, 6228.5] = 22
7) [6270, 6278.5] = 25.2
